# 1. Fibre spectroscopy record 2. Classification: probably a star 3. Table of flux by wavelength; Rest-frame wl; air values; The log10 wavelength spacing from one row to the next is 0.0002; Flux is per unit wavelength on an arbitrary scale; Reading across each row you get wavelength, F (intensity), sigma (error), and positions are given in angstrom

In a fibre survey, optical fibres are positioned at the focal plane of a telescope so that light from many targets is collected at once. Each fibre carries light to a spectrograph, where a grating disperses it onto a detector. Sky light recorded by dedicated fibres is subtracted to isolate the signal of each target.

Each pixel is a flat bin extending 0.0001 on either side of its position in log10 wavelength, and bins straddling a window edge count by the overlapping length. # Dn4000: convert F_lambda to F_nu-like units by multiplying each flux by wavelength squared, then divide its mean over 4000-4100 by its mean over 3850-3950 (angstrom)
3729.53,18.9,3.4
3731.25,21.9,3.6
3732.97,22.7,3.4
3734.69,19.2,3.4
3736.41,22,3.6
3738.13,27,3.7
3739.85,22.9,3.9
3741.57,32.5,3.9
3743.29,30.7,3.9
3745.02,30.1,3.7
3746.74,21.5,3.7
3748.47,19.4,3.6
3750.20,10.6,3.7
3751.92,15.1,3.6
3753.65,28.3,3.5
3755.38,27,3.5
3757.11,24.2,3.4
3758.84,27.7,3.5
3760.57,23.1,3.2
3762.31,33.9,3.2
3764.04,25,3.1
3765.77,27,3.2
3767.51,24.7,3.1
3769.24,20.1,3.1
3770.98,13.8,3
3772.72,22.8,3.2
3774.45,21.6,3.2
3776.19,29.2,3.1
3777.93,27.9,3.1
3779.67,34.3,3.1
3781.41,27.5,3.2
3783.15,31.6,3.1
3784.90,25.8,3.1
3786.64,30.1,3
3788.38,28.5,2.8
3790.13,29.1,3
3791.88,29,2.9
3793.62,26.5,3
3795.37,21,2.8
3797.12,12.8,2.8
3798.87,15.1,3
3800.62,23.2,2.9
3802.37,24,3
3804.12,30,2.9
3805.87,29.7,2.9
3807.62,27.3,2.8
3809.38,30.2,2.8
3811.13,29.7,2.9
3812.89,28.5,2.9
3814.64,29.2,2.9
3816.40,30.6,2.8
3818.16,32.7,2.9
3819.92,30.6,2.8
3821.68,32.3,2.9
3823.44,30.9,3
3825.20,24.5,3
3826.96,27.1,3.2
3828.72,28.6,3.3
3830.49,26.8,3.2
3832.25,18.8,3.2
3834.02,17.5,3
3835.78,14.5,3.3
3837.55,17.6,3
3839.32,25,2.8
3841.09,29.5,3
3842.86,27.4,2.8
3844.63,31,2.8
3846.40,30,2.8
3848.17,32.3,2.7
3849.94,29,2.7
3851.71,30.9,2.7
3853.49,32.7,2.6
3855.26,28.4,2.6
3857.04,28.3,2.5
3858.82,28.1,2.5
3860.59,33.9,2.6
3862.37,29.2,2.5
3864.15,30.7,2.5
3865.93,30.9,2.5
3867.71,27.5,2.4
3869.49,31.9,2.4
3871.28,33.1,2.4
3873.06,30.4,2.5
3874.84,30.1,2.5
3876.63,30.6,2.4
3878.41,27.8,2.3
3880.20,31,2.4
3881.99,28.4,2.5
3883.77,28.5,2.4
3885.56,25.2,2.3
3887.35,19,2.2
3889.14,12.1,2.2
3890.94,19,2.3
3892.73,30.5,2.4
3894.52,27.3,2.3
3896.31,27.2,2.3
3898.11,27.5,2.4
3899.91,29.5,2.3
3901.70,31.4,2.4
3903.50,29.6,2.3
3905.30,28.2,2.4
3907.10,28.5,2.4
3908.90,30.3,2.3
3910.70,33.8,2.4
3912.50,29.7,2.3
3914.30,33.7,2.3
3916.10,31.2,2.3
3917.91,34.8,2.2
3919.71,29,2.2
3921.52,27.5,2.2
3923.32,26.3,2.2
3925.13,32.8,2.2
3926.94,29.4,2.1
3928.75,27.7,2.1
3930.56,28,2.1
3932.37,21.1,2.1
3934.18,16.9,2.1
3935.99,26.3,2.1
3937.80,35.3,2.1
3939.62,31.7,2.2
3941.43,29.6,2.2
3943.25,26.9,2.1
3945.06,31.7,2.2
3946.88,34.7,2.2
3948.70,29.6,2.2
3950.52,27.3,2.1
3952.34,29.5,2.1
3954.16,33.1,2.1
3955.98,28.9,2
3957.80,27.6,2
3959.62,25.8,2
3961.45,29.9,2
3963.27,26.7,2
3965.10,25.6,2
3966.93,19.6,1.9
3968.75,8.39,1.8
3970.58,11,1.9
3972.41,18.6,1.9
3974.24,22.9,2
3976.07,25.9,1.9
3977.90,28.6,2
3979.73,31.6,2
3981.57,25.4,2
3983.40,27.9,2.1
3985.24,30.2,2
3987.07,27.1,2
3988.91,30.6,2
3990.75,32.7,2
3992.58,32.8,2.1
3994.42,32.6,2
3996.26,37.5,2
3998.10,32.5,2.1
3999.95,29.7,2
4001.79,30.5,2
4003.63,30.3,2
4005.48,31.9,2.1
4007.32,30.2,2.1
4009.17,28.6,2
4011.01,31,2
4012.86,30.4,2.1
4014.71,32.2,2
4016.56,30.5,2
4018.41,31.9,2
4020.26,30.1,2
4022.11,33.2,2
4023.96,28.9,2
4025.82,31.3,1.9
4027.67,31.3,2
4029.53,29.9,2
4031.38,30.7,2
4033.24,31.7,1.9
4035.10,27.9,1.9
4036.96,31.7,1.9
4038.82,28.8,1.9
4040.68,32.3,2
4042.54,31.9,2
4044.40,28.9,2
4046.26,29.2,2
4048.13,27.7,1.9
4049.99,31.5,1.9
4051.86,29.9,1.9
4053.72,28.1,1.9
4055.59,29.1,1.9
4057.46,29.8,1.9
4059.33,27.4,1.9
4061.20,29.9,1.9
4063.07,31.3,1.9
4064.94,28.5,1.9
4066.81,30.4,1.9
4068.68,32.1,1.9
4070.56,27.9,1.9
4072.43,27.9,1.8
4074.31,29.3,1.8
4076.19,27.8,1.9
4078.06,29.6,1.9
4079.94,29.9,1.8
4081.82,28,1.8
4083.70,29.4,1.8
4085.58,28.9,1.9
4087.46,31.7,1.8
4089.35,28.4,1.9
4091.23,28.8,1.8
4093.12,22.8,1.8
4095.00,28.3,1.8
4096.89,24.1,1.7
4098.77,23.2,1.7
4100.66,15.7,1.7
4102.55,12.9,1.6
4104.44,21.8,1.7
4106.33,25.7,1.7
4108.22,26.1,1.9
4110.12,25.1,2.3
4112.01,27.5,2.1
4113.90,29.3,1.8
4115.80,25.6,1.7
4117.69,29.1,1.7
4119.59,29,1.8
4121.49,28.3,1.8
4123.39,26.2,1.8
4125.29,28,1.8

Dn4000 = 1.10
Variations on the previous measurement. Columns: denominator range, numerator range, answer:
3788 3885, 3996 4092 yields 1.21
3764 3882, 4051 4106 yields 1.14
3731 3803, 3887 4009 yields 1.25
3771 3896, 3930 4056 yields 1.15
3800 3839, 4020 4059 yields 1.27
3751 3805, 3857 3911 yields 1.19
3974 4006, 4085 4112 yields 0.86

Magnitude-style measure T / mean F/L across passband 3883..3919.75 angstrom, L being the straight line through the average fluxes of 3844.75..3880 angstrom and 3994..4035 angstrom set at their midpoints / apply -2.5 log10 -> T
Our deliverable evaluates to 0.10 mag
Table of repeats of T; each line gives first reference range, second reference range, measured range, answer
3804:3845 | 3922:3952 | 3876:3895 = 0.10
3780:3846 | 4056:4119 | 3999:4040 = -0.14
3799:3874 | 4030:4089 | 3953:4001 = 0.08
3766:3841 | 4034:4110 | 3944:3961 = -0.11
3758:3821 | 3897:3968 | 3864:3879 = -0.09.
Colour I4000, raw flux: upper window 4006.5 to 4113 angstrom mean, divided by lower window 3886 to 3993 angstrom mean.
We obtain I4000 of 1.04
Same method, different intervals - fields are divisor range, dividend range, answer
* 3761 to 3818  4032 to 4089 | 1.13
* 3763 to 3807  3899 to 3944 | 1.15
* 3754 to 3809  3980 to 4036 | 1.20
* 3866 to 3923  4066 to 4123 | 0.94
